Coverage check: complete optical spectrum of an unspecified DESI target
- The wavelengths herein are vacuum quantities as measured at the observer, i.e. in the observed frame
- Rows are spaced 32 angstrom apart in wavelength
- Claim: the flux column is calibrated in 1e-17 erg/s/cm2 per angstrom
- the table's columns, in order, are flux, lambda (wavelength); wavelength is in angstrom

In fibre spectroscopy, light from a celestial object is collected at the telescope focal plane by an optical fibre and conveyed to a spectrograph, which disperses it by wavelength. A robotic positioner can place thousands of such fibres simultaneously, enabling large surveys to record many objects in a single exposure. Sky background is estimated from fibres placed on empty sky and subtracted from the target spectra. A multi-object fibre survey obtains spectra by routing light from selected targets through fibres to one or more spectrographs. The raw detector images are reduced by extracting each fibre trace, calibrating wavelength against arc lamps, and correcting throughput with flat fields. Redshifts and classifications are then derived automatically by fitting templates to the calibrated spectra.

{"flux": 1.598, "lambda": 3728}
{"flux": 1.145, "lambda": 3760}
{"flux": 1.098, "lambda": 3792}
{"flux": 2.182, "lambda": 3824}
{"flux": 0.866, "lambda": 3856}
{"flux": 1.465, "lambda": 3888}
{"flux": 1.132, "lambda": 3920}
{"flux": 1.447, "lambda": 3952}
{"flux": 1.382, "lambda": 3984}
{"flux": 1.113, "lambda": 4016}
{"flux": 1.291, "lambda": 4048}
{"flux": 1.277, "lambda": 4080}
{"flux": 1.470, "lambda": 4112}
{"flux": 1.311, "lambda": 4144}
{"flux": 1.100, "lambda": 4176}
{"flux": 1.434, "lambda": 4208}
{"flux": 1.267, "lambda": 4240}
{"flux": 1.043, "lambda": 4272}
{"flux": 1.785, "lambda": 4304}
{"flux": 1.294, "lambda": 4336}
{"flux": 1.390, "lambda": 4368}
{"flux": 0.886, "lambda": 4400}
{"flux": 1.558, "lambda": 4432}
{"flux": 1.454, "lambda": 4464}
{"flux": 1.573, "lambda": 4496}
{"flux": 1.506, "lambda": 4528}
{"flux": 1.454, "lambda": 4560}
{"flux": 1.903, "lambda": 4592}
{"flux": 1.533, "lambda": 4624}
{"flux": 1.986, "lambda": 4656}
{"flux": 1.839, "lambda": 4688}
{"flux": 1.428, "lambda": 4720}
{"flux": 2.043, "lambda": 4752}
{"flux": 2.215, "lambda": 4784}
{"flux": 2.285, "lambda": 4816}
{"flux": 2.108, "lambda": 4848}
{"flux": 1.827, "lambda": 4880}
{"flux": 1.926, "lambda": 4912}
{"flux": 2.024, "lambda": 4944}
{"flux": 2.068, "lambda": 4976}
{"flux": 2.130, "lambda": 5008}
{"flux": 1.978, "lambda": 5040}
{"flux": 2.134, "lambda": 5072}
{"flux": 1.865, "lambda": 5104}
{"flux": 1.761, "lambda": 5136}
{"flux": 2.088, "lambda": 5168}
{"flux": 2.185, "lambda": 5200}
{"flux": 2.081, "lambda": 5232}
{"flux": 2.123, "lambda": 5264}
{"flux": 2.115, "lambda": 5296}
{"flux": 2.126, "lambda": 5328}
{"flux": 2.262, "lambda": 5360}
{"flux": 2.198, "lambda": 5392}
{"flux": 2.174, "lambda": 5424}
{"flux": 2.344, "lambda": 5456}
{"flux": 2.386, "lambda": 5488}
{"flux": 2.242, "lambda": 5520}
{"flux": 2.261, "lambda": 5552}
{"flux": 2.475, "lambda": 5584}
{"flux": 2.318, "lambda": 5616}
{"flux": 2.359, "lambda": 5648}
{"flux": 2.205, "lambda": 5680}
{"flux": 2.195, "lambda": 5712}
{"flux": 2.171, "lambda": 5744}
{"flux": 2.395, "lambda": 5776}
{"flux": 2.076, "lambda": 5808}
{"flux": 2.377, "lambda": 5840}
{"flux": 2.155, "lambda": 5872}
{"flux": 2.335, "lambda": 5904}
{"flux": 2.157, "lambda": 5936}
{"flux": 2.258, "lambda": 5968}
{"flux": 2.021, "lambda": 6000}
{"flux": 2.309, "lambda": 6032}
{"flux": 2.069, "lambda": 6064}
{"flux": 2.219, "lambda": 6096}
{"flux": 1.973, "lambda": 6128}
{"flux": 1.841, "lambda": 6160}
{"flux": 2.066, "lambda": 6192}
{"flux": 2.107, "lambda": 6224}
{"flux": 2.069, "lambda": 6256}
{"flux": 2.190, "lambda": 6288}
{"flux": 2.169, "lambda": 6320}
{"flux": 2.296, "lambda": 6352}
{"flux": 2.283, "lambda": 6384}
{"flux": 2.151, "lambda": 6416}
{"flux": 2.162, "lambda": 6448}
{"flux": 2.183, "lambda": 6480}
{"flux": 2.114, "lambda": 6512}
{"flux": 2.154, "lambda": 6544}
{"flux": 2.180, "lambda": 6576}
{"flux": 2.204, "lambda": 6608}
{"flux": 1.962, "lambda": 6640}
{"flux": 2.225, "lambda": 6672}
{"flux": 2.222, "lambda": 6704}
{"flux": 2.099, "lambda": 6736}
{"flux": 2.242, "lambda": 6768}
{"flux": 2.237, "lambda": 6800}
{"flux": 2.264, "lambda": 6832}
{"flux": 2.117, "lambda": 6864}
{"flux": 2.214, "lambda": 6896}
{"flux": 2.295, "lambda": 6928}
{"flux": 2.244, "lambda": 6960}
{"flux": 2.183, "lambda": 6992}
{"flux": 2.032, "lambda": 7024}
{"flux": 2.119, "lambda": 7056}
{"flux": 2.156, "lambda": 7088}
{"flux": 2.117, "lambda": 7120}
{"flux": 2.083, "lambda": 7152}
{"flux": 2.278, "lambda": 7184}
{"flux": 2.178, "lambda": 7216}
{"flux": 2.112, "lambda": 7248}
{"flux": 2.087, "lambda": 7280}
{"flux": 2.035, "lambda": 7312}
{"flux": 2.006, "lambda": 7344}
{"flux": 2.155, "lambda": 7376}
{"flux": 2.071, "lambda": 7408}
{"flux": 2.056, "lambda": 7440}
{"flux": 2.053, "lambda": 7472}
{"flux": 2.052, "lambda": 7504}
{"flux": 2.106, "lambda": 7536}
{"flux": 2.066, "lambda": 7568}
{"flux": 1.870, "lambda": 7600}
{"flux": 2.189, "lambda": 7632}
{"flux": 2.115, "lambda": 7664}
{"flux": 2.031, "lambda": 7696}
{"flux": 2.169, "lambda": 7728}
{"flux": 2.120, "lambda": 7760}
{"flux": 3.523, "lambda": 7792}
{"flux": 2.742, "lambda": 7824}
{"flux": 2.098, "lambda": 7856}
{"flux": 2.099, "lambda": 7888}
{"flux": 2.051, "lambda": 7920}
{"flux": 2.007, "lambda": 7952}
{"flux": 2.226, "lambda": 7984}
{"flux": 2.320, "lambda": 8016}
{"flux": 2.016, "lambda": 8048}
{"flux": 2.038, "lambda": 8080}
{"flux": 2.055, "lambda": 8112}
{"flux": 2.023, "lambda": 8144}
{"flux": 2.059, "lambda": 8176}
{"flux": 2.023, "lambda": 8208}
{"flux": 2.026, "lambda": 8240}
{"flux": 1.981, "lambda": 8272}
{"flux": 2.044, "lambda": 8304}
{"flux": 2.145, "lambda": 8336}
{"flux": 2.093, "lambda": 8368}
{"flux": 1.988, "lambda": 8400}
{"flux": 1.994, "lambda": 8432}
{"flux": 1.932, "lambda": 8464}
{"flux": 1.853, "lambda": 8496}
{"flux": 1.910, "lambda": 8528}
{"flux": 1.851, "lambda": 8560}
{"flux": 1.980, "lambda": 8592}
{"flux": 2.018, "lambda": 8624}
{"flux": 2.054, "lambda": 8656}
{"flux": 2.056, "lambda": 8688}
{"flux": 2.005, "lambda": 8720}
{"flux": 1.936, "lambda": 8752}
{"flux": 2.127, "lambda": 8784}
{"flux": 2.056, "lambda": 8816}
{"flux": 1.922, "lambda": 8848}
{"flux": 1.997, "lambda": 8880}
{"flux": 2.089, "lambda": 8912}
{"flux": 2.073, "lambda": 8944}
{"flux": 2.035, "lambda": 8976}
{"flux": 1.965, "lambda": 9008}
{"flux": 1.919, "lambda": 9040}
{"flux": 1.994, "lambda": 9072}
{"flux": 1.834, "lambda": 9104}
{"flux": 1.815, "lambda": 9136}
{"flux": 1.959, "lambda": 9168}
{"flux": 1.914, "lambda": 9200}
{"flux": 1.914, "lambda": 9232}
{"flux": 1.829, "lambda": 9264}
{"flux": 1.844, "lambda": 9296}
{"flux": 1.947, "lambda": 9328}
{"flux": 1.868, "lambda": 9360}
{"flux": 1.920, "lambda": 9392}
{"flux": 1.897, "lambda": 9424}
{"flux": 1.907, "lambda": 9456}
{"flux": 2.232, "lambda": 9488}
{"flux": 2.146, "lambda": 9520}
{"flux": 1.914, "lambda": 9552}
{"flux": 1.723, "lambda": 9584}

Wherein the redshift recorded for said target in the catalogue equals 0.189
